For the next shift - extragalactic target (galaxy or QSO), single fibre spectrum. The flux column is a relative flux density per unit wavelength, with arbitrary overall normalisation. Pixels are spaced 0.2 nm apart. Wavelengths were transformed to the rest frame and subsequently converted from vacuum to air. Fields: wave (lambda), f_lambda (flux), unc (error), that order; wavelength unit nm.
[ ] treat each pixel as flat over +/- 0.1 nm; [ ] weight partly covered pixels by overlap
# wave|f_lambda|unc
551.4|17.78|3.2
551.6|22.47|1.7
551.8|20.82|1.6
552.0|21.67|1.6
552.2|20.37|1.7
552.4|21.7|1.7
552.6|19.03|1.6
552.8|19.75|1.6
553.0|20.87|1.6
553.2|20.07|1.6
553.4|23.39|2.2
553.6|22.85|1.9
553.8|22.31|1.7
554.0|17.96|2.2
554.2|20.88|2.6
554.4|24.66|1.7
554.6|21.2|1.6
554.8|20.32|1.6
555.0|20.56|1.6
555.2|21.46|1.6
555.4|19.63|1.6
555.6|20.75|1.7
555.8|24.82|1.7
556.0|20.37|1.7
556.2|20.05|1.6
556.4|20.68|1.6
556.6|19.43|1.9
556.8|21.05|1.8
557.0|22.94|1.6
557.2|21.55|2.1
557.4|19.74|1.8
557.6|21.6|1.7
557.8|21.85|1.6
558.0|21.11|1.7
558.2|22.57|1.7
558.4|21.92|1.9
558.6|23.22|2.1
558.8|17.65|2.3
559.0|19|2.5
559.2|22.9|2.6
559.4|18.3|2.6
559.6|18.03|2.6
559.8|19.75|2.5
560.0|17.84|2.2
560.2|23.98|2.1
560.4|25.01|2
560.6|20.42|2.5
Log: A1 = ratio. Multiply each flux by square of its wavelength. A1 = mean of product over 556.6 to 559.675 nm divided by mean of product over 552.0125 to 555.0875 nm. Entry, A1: 1.0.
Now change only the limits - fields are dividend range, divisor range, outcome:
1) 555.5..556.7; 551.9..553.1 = 1.04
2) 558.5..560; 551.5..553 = 0.97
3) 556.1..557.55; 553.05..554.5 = 0.97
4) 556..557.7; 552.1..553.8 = 1.00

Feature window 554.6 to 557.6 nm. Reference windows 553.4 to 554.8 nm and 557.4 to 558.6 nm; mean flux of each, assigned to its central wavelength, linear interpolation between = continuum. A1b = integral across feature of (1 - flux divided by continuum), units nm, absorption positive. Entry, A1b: 0.10 nm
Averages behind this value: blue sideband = 21.7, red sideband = 21.8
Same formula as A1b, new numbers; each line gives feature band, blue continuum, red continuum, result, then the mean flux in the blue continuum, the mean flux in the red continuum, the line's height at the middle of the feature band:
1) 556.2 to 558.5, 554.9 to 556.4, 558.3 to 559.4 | -0.043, 21.1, 20.7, 20.9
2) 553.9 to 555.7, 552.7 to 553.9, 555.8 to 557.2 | 0.043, 21.5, 21.1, 21.3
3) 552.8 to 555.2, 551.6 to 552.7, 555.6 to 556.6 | -0.032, 20.9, 21.2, 21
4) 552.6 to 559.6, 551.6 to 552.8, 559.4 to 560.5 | -0.099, 20.8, 20.7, 20.7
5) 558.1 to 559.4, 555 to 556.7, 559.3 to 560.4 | -0.044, 20.9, 20.1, 20.3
